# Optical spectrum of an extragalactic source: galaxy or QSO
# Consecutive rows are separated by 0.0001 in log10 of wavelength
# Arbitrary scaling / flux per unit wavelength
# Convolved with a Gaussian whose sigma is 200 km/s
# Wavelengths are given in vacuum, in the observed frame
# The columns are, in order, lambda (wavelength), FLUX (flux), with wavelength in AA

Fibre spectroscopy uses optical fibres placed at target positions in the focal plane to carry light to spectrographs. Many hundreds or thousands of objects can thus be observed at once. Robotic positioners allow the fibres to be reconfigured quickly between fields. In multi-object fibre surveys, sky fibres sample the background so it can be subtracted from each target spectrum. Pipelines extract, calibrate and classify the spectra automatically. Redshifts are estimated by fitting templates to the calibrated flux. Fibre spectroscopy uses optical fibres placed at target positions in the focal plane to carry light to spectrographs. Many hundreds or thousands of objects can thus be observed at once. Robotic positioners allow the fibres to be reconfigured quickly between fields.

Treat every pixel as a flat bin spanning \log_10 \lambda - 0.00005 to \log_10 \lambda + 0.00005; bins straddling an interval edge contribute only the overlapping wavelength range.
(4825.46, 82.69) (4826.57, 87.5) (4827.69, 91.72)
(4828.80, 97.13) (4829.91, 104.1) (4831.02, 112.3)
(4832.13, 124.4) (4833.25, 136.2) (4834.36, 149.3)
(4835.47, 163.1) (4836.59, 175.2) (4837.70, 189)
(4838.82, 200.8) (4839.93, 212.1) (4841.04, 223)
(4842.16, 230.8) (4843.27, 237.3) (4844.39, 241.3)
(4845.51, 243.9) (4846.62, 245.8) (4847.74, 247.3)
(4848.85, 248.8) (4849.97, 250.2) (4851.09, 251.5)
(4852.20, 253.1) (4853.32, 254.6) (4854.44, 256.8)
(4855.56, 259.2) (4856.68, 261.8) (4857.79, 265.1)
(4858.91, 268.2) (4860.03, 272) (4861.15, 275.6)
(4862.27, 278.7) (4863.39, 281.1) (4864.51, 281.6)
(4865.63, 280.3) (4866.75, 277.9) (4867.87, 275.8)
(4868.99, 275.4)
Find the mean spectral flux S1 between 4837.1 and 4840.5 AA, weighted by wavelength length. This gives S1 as 201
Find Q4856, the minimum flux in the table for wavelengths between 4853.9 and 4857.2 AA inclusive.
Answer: 256.8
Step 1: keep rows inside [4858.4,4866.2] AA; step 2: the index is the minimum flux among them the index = 268.2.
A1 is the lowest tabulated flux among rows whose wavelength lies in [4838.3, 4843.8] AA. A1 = 200.8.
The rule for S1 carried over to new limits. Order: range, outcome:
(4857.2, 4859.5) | 267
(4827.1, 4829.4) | 94.3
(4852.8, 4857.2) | 258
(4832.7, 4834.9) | 143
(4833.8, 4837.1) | 162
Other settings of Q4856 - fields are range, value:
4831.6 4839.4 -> 124.4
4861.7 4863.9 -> 278.7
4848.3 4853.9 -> 248.8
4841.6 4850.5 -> 230.8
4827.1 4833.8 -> 91.72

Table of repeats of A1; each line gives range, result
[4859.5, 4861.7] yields 272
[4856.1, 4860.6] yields 261.8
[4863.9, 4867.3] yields 277.9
